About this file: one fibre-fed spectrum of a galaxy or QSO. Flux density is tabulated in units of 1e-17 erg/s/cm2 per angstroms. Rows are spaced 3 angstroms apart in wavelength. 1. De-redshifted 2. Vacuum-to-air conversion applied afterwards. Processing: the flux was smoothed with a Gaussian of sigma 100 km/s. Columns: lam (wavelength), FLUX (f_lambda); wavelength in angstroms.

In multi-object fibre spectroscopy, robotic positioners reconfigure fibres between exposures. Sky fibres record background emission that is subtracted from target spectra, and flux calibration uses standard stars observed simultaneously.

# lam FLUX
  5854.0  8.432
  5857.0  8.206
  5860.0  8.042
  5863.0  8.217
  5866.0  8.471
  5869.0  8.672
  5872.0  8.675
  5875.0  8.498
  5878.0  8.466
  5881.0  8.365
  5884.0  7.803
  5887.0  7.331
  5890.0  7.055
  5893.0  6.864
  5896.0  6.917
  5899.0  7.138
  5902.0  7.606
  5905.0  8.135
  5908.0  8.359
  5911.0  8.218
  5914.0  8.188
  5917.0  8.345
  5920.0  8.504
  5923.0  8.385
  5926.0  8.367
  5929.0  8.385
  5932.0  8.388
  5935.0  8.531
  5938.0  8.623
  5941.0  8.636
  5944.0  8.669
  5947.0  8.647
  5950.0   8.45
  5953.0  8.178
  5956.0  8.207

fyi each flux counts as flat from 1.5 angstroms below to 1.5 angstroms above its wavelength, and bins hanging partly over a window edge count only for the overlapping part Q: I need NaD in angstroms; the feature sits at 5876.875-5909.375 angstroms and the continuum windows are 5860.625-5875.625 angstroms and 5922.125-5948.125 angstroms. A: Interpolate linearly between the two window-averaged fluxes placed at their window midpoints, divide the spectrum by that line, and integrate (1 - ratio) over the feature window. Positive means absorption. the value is 3.3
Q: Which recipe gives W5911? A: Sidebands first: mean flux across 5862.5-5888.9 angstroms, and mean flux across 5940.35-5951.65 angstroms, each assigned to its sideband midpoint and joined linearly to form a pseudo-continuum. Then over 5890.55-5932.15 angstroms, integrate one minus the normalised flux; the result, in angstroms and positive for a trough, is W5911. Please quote 2.4 angstroms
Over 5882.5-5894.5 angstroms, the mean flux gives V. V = 7.26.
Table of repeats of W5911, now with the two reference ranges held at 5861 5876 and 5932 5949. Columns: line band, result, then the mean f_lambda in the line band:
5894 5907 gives 1.64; 7.46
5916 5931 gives 0.30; 8.4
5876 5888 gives 0.66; 8.04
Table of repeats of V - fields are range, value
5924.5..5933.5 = 8.38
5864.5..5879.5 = 8.56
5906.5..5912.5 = 8.29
